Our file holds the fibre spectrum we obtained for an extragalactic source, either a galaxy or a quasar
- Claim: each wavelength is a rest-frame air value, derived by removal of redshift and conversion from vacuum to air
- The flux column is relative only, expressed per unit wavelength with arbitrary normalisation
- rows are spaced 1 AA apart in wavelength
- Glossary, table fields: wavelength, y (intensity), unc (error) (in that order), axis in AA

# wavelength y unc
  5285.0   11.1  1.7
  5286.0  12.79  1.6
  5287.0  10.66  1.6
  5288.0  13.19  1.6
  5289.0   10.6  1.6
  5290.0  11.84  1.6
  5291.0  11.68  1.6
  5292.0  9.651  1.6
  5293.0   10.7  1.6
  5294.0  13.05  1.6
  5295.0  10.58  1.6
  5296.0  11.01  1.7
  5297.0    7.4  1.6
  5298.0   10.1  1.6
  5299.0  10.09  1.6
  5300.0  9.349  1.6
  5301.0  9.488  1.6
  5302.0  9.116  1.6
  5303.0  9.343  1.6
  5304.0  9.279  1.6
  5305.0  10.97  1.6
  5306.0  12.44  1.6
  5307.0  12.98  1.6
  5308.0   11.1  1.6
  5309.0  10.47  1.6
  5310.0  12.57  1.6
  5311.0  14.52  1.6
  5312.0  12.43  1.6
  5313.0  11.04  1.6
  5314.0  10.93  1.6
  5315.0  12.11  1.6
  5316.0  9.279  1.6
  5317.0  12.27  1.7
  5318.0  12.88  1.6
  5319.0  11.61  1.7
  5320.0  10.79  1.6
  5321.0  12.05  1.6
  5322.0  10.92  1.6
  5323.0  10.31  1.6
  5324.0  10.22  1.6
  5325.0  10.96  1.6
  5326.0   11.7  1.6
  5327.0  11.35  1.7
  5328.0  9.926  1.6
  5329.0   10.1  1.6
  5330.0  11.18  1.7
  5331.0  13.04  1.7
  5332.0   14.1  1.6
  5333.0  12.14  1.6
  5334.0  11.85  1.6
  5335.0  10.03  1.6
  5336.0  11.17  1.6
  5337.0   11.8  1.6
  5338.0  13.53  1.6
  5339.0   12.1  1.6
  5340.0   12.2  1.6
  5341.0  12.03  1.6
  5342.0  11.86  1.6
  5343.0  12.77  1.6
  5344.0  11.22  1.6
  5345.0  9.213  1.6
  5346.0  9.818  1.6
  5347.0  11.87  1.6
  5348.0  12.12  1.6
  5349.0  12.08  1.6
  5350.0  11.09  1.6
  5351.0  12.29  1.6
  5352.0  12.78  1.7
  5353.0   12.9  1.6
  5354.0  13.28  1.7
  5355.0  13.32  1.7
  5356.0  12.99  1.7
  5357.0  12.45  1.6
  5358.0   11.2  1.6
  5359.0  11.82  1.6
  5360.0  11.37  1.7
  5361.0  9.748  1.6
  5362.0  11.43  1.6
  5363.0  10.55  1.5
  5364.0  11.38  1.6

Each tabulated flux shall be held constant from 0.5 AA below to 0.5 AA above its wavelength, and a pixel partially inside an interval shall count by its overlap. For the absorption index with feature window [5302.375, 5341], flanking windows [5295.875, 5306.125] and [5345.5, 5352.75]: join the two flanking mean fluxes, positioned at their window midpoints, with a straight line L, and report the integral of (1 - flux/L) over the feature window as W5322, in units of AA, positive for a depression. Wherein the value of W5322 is -3.4 AA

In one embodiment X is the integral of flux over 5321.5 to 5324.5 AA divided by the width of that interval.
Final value 10.5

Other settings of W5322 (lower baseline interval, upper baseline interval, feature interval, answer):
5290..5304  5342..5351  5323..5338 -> -0.63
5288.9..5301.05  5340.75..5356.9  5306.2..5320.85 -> -1.10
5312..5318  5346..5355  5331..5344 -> -0.24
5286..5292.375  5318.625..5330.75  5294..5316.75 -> 0.78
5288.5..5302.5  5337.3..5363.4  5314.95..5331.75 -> -0.20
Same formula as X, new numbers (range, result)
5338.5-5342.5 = 12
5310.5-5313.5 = 12.7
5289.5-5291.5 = 11.8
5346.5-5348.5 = 12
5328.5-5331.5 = 11.4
